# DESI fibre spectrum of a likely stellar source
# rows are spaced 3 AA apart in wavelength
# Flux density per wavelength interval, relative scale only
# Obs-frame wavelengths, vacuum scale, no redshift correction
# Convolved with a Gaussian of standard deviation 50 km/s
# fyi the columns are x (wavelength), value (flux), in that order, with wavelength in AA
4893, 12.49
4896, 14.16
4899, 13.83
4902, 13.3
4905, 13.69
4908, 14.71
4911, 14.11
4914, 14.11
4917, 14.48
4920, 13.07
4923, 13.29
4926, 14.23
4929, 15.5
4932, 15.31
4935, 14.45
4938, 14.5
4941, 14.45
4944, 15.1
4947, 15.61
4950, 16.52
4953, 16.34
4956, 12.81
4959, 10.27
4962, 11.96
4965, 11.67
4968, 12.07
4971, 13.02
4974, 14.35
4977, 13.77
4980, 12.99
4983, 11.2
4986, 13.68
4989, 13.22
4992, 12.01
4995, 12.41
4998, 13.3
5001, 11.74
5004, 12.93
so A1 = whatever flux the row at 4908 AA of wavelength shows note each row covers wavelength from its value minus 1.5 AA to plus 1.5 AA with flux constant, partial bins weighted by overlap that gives 14.71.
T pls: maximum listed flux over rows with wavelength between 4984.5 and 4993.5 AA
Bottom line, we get 13.68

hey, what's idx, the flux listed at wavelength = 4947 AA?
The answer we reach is 15.61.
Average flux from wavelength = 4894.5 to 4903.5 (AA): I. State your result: 13.8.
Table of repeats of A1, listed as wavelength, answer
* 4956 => 12.81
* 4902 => 13.3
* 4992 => 12.01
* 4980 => 12.99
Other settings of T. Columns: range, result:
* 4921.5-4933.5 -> 15.5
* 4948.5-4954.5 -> 16.52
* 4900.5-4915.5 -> 14.71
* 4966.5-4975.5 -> 14.35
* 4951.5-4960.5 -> 16.34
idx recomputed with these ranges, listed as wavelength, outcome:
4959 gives 10.27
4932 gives 15.31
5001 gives 11.74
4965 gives 11.67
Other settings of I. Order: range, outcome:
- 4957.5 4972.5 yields 11.8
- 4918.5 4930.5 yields 14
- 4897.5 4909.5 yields 13.9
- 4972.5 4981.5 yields 13.7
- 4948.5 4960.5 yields 14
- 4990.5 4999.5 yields 12.6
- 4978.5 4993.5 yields 12.6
